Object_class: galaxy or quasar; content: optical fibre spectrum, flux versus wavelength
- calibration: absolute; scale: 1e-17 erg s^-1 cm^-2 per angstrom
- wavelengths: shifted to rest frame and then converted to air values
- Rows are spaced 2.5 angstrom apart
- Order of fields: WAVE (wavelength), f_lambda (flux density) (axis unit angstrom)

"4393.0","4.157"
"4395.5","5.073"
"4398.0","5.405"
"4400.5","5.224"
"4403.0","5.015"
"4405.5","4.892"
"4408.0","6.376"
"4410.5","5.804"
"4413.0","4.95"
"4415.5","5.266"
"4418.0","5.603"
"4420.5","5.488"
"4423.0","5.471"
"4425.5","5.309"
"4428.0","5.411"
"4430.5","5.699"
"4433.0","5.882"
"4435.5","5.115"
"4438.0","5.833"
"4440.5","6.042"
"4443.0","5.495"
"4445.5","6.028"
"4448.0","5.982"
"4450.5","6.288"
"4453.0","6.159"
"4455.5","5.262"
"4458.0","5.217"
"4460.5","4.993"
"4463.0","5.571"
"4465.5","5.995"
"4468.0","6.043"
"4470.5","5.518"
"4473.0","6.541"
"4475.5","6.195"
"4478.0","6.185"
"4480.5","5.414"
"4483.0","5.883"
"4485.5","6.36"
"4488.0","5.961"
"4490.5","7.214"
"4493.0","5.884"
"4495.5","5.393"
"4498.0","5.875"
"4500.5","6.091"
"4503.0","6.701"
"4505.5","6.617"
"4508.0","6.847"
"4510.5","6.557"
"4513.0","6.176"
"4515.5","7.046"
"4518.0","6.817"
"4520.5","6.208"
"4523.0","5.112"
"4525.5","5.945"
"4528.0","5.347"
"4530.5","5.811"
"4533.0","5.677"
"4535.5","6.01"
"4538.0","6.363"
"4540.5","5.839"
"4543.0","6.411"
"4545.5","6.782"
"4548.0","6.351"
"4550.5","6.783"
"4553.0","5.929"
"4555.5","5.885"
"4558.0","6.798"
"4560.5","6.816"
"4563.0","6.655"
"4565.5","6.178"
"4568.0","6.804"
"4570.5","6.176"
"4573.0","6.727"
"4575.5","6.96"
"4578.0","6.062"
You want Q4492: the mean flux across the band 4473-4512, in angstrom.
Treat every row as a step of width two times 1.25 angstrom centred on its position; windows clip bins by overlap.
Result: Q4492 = 6.22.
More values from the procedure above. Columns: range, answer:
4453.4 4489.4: 5.81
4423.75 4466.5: 5.66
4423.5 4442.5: 5.6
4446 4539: 6.03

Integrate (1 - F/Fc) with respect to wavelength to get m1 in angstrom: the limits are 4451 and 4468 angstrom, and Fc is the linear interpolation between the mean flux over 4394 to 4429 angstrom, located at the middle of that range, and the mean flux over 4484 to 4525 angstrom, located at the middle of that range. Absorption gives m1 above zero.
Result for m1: 0.71 angstrom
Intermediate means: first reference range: 5.37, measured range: 5.6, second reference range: 6.29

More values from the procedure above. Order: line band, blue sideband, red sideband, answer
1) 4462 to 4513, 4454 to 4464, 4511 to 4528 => -4.04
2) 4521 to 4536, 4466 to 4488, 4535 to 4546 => 1.35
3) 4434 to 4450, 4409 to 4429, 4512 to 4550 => -0.59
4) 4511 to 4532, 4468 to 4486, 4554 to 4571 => 0.59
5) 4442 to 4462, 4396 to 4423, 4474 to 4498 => 0.27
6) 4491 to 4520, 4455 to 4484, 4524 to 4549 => -2.34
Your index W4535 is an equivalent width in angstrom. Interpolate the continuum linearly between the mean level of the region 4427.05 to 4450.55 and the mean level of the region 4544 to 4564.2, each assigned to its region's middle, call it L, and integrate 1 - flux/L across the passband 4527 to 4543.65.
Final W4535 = 1.2 angstrom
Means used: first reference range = 5.76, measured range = 5.91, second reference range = 6.5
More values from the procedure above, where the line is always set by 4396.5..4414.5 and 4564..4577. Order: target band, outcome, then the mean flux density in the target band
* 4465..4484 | -0.33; 5.97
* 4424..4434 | -0.04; 5.56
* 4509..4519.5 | -0.83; 6.64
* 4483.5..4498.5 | -0.32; 6.11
